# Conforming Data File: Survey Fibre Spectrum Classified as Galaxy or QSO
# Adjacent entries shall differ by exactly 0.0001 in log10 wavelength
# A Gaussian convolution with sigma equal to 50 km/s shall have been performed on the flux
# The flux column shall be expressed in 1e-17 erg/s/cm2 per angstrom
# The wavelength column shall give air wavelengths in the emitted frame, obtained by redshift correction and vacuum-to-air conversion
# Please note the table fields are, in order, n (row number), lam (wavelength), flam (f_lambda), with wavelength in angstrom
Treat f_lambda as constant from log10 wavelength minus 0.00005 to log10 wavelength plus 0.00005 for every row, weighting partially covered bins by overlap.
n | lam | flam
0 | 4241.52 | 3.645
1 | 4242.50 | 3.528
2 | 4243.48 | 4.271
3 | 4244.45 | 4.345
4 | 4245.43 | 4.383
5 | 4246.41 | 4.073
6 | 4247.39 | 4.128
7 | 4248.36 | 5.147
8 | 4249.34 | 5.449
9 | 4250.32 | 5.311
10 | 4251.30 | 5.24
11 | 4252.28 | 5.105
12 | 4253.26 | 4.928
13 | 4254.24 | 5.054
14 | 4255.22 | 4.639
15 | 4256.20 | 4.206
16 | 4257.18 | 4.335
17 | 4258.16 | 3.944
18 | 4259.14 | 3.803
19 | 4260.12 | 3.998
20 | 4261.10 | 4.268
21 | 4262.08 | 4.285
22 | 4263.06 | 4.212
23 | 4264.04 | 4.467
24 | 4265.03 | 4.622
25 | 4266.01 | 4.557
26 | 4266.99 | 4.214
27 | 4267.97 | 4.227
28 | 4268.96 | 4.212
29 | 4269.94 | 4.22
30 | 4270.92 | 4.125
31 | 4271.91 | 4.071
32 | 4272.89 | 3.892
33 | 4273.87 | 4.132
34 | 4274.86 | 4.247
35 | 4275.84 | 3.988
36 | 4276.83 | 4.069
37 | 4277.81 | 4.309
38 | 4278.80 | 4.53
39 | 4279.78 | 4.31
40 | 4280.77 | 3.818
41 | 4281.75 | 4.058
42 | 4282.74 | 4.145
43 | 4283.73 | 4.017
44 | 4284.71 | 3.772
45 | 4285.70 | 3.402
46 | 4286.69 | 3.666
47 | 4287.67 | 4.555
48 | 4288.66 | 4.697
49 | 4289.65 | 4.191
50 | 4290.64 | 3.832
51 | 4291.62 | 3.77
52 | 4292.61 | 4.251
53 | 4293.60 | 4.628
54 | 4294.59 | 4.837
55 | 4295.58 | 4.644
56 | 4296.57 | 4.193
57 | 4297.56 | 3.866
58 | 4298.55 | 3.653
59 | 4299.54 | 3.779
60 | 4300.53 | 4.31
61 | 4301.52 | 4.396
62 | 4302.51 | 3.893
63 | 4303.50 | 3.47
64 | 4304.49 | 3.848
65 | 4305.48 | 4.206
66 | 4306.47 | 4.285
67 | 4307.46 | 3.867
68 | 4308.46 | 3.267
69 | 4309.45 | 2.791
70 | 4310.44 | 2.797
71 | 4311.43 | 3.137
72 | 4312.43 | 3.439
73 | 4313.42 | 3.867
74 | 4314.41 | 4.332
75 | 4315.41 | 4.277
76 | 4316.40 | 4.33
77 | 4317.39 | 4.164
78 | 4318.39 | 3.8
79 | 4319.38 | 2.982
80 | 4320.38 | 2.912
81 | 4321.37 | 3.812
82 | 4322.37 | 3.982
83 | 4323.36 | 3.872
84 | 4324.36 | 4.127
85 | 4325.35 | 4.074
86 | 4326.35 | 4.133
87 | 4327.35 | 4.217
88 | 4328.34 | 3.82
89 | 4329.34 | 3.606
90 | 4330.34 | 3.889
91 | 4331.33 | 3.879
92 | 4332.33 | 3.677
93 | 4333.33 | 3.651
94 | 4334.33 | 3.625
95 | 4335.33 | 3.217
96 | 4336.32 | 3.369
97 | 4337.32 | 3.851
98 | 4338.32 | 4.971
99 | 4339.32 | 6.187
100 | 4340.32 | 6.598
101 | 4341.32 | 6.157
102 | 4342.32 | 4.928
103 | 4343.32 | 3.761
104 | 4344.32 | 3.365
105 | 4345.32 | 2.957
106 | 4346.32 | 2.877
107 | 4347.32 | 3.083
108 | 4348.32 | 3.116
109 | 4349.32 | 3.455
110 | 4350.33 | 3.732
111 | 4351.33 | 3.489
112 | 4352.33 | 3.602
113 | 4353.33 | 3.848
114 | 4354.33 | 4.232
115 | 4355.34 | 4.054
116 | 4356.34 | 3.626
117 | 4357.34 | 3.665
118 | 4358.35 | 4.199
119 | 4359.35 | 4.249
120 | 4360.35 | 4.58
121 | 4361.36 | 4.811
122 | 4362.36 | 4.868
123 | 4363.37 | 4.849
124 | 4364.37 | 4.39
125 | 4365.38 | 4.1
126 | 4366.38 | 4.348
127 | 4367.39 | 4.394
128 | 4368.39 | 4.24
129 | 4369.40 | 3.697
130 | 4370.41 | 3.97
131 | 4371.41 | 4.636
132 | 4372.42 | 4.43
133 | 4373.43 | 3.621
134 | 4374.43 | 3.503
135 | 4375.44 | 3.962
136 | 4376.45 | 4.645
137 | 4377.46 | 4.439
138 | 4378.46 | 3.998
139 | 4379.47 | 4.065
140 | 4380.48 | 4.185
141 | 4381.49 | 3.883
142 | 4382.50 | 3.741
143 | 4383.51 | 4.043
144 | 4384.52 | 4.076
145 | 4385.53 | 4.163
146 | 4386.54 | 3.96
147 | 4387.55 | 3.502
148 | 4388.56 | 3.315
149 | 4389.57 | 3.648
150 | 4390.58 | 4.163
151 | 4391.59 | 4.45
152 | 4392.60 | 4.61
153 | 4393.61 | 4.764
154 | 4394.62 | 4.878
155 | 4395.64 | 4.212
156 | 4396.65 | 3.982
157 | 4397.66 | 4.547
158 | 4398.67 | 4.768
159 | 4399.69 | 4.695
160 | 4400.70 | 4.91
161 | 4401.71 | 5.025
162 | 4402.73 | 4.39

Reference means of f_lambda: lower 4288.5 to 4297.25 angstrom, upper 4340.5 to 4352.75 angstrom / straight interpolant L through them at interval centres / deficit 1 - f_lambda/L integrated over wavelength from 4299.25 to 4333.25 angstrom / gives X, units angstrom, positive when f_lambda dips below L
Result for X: 2.35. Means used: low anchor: 4.31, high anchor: 3.79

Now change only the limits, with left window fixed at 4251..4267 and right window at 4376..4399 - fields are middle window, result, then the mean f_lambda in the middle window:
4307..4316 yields 1.67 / 3.54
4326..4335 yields 1.01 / 3.81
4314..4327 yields 1.25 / 3.91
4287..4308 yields 1.10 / 4.15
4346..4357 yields 1.77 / 3.57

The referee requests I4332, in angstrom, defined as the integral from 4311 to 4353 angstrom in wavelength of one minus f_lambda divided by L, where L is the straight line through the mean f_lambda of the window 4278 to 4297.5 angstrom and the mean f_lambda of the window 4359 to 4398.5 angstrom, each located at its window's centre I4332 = 2.8 angstrom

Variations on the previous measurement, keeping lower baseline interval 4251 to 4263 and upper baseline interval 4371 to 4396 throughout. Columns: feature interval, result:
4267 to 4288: 1.54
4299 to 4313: 2.10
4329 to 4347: 0.43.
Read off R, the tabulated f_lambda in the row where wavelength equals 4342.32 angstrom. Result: 4.928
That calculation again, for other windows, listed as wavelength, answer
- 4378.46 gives 3.998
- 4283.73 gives 4.017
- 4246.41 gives 4.073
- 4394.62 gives 4.878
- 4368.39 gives 4.24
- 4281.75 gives 4.058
